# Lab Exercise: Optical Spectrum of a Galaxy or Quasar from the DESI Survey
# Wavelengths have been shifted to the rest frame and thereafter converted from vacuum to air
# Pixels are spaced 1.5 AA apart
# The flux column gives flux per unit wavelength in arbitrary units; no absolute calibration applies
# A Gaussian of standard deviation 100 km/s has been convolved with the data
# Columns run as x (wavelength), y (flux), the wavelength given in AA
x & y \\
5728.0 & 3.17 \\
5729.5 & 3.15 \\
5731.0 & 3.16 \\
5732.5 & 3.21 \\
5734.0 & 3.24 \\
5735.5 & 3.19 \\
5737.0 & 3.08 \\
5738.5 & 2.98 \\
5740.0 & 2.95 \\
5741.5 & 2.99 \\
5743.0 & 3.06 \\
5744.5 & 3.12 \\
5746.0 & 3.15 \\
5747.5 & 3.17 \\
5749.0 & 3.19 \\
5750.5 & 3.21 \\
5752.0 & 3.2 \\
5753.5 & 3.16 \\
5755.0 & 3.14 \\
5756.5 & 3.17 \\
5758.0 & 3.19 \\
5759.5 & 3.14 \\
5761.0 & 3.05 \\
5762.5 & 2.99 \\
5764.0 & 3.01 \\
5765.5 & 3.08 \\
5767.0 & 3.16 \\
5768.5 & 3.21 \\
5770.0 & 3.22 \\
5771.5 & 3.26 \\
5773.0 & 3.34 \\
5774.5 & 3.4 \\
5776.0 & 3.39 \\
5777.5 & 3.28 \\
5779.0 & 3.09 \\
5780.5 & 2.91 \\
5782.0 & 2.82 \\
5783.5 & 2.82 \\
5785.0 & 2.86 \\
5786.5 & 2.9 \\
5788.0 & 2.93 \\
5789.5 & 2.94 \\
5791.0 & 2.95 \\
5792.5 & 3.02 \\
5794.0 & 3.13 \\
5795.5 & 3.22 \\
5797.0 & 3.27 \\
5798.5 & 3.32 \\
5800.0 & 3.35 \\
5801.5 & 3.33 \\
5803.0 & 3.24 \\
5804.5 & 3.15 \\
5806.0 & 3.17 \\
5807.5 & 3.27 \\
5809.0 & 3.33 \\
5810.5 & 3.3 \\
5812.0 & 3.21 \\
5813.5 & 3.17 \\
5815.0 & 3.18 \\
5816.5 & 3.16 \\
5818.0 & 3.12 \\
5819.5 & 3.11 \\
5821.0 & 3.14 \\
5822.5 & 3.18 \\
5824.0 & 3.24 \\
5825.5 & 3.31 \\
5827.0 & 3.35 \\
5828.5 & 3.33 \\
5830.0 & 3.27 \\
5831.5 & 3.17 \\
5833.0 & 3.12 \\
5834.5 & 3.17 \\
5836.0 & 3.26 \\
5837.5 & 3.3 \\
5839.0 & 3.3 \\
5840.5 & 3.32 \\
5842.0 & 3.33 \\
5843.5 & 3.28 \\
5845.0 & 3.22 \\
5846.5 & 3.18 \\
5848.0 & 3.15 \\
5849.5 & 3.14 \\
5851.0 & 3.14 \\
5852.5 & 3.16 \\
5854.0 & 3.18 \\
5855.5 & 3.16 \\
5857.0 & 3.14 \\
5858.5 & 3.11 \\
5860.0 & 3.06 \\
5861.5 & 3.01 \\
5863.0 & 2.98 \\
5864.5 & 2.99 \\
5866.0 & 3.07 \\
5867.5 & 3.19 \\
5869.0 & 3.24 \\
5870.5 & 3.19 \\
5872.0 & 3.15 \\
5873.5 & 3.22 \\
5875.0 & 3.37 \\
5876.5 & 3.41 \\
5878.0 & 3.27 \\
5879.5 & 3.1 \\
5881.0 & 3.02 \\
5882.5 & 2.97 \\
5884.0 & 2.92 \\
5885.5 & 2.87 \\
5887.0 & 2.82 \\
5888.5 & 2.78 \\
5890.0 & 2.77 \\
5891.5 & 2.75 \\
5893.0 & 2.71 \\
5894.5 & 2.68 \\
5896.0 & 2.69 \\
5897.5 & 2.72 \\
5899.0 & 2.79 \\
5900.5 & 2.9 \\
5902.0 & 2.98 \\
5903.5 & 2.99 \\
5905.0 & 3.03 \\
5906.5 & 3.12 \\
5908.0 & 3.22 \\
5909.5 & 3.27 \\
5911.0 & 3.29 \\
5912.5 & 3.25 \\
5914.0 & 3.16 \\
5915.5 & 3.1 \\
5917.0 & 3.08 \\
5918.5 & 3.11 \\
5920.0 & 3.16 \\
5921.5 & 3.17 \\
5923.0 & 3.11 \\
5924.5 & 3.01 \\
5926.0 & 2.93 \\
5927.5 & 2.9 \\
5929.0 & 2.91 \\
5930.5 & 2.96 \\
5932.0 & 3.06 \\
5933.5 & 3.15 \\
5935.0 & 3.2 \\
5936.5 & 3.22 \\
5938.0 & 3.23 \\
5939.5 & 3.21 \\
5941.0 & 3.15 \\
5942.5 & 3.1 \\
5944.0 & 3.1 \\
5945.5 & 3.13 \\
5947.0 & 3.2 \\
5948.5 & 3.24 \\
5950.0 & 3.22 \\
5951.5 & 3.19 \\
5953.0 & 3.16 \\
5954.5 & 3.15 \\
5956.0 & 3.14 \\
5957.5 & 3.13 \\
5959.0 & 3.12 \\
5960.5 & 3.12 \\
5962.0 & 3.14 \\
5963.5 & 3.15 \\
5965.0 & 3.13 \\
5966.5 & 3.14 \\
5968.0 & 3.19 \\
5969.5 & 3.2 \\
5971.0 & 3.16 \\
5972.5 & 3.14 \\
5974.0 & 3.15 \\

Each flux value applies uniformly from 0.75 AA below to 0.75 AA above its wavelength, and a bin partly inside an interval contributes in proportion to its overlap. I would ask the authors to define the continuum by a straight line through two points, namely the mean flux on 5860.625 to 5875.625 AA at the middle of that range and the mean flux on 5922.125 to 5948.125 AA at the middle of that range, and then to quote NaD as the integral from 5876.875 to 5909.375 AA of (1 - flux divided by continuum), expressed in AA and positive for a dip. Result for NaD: 2.1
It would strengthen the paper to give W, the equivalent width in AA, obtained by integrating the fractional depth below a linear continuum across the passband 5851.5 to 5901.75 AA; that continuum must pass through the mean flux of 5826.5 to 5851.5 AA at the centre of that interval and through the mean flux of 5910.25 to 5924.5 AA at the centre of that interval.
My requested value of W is 2.9 AA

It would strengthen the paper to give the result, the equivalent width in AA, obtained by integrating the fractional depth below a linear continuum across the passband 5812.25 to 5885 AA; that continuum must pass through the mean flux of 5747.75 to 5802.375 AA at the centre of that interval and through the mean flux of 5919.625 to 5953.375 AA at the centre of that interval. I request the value -1.2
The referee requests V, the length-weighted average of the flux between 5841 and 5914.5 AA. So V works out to 3.06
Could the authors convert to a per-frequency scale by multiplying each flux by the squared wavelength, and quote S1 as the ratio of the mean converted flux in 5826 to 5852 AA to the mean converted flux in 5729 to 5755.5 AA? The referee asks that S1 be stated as 1.07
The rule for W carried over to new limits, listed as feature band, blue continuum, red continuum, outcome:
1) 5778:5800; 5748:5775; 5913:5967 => 0.9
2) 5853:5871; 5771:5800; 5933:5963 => 0.1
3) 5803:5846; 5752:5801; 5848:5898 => -2.2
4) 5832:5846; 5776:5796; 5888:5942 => -1.1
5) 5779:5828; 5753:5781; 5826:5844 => 1.3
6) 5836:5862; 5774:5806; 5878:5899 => -2.1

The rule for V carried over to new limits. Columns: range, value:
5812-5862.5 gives 3.19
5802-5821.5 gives 3.2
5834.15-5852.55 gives 3.23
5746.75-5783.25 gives 3.15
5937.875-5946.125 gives 3.15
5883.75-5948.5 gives 3.02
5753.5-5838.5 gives 3.16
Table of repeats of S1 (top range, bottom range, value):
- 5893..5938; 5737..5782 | 1.02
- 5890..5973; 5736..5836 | 1.03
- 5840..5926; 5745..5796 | 1.03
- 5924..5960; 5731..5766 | 1.07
